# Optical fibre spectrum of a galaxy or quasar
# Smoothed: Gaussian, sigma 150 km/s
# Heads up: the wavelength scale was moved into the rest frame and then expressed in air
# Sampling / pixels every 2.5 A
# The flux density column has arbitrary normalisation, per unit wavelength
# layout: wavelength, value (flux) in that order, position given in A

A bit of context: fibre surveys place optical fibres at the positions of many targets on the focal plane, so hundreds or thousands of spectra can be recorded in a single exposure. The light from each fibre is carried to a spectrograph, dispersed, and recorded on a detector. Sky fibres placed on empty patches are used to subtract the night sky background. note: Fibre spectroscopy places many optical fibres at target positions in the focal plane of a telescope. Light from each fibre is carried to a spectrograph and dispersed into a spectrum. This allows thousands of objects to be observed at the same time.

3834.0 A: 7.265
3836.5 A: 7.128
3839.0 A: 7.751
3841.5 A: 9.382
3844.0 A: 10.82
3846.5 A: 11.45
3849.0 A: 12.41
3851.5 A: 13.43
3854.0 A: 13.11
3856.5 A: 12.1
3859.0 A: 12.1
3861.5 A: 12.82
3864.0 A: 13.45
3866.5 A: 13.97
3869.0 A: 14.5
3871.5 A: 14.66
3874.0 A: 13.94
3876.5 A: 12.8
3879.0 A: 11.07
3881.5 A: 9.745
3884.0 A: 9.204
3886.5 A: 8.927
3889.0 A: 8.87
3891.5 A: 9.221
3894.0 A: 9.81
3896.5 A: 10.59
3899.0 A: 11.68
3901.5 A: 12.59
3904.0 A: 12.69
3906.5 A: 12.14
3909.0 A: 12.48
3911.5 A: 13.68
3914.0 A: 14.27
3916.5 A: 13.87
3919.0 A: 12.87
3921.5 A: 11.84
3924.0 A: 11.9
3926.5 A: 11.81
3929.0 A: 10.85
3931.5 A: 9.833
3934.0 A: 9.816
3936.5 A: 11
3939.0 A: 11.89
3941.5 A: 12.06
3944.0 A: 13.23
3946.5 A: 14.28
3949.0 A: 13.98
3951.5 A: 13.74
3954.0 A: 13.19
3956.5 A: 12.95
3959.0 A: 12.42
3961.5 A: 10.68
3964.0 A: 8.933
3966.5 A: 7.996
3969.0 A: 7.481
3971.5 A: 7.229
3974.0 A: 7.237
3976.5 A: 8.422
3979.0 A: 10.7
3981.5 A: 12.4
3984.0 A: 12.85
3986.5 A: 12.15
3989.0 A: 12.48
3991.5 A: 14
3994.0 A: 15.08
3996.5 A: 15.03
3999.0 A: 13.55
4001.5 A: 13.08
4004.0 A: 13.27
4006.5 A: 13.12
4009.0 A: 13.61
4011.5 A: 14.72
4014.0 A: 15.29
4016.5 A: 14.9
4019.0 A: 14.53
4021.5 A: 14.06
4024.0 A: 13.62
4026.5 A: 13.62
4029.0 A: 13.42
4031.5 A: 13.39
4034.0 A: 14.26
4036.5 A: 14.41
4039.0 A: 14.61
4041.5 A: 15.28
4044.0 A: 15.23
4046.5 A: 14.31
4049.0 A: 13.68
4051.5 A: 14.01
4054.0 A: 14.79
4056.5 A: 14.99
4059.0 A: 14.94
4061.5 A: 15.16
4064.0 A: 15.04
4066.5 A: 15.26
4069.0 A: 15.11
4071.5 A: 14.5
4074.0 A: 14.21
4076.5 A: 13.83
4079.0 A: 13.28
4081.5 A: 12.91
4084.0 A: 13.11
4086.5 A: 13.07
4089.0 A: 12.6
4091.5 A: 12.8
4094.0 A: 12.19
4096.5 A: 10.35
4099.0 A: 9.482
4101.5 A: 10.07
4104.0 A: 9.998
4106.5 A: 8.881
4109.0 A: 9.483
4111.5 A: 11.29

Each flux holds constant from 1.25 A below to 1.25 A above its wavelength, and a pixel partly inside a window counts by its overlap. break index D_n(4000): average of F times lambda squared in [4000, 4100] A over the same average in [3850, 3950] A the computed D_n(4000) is 1.24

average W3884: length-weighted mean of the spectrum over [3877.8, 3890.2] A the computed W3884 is 9.56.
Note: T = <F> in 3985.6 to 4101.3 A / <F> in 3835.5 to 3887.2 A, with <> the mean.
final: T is 1.18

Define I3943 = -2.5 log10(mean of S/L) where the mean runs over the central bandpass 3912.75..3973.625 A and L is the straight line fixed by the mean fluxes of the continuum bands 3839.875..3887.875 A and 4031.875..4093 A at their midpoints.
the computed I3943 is 0.12 mag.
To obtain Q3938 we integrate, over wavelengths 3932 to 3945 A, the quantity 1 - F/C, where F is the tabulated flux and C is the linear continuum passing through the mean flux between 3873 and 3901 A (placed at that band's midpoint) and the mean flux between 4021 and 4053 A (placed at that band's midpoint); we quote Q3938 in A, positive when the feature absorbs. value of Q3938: 0.37 A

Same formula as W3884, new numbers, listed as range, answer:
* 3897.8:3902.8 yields 12.1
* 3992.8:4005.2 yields 14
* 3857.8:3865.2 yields 12.8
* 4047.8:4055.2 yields 14.2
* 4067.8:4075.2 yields 14.6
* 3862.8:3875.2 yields 14.1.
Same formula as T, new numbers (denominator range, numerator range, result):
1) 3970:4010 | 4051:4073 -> 1.23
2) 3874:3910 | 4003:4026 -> 1.29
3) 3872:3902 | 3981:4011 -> 1.25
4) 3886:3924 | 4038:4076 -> 1.25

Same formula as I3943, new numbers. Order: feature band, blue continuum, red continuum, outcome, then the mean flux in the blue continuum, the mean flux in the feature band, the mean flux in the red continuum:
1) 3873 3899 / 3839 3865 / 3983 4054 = 0.18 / 11.9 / 10.4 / 14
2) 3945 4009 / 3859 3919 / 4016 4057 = 0.13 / 12.1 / 11.9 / 14.3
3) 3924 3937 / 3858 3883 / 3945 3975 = 0.08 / 12.9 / 10.8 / 10.9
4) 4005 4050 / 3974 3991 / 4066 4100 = -0.18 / 11.3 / 14.2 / 13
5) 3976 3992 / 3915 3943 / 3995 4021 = 0.13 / 11.7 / 11.9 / 14.1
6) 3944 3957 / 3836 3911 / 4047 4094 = -0.09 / 11.6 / 13.6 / 14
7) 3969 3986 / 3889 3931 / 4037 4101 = 0.29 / 11.9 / 9.74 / 13.8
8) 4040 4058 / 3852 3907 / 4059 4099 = -0.11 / 11.8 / 14.6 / 13.5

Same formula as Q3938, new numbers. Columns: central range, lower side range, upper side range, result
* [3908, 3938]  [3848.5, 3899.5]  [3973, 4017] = 0.6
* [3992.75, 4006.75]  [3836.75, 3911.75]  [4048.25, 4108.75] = -1.6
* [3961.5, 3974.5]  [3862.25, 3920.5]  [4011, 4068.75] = 5.1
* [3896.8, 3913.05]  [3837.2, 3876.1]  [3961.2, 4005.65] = -0.7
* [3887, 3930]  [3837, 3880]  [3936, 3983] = -0.5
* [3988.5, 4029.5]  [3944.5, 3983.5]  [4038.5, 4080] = -4.5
